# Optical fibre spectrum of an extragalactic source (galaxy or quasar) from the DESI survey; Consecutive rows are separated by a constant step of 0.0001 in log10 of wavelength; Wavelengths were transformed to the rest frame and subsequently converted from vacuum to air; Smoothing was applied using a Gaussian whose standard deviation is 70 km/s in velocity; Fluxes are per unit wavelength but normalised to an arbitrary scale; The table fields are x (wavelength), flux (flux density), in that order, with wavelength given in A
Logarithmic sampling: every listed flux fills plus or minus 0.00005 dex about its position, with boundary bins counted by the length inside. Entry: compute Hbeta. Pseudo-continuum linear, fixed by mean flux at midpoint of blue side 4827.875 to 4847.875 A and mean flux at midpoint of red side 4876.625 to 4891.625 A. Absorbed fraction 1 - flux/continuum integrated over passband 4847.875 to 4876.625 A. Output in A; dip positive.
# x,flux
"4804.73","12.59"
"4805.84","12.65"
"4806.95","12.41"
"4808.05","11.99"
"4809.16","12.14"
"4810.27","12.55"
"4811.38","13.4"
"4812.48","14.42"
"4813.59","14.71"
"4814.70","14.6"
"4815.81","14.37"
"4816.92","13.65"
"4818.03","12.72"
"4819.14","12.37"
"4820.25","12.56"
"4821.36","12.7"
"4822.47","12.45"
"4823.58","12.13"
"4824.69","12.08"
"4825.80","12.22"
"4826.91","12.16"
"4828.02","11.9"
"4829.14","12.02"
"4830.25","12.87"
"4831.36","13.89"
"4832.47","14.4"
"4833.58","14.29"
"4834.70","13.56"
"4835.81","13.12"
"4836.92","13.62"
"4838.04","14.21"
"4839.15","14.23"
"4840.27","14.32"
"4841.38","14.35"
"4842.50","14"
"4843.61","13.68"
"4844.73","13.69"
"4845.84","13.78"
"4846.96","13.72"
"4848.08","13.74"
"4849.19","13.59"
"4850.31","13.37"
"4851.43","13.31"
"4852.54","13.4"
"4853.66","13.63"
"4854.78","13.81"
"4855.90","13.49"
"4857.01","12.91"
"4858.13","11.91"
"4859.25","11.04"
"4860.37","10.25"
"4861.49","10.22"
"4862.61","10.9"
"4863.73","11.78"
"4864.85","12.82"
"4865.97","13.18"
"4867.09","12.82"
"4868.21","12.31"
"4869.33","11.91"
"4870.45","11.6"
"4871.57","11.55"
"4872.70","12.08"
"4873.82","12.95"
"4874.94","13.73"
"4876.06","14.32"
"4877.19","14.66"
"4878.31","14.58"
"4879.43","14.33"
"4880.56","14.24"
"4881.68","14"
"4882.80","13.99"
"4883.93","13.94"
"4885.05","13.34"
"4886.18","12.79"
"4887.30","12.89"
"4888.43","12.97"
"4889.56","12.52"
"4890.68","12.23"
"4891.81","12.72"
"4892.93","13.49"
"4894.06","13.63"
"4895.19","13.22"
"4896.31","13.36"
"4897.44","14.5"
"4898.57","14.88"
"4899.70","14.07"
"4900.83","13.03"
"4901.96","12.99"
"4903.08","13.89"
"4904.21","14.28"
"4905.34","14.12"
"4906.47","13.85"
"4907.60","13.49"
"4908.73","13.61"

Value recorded 2.2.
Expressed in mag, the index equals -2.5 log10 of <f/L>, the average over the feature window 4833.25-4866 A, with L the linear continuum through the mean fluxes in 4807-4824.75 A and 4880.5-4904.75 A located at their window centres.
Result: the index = 0.01 mag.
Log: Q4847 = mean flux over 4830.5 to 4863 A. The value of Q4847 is 13.3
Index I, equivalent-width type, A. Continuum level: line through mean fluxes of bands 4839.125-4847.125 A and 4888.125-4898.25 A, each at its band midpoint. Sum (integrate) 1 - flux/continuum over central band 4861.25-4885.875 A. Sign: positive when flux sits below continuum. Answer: 0.9 A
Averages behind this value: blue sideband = 14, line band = 13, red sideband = 13.2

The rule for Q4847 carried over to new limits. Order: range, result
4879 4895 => 13.3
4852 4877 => 12.4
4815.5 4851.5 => 13.3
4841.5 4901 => 13.1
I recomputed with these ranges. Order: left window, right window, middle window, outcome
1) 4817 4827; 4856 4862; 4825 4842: -1.77 A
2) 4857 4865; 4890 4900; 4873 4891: -1.31 A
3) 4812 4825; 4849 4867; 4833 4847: -1.18 A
